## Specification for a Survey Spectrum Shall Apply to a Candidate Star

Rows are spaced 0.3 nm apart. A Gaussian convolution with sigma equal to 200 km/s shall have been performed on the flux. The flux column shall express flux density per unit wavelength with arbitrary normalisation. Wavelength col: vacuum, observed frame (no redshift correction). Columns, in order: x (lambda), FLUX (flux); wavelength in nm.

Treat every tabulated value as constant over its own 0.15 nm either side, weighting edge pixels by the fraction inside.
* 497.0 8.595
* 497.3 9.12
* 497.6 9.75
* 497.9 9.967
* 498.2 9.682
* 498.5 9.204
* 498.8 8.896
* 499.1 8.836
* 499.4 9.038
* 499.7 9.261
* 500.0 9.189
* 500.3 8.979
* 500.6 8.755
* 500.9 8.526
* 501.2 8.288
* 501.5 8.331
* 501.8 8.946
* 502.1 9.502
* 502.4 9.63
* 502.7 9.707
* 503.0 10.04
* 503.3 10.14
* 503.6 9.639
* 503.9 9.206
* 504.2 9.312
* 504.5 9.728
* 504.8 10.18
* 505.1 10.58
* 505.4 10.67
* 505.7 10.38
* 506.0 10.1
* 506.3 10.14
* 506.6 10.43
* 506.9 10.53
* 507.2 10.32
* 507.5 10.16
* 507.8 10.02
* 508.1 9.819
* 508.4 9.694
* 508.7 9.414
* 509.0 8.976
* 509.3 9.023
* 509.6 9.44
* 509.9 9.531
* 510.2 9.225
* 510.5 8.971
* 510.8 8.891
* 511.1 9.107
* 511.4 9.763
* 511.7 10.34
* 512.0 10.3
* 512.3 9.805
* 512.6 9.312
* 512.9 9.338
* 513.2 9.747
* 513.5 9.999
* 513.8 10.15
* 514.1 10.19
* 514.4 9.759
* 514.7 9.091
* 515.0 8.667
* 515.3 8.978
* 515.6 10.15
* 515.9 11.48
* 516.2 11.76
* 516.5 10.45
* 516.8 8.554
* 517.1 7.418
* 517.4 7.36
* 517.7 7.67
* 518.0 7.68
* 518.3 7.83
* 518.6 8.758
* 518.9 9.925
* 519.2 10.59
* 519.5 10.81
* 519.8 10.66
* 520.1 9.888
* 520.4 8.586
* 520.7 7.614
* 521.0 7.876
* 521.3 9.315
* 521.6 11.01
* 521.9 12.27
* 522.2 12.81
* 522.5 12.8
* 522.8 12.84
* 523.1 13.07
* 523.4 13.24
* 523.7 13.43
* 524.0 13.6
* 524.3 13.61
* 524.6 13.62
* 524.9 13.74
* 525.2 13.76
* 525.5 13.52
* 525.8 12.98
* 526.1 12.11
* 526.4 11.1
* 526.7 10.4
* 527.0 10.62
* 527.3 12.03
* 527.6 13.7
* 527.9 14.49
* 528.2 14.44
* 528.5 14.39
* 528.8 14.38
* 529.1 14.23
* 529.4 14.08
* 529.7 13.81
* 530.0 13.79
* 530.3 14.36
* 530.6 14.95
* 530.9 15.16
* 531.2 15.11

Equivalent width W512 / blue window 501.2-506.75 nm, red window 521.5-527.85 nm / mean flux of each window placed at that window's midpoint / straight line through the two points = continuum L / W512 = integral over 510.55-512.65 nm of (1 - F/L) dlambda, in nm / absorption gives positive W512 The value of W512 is 0.238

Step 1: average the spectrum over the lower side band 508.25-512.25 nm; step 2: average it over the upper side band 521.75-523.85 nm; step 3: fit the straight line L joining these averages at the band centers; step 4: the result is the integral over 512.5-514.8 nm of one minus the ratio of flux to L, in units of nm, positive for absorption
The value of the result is 0.15 nm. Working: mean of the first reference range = 9.45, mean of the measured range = 9.72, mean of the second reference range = 12.9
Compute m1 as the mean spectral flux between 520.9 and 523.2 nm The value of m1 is 11.5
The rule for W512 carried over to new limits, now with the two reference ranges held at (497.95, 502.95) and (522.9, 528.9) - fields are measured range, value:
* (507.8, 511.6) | 0.424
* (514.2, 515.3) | 0.208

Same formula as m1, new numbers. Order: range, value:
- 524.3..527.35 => 12.5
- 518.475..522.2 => 9.9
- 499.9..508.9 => 9.68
